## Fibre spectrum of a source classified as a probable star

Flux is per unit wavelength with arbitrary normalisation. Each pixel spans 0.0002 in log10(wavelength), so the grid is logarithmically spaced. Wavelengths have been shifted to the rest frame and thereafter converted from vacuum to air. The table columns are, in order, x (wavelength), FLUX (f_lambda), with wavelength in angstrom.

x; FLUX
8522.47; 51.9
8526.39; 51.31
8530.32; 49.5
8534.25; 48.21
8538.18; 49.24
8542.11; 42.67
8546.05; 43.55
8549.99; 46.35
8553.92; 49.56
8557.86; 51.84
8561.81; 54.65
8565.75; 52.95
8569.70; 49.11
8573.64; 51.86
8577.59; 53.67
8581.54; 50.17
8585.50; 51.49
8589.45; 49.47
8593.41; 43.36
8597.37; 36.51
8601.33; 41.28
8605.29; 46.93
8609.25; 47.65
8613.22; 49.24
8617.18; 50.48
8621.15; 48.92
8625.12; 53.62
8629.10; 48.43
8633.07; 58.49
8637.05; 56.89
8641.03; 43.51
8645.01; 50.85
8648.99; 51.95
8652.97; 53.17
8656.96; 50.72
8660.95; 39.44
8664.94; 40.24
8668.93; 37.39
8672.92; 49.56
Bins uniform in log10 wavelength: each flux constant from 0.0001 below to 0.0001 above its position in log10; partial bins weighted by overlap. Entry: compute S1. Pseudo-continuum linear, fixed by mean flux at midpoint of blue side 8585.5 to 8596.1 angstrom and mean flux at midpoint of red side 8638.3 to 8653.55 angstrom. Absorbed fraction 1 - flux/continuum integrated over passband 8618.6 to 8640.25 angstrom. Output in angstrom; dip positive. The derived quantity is -1.6 angstrom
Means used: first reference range 46.7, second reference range 49.9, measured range 52.6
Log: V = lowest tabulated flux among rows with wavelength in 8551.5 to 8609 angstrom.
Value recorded 36.51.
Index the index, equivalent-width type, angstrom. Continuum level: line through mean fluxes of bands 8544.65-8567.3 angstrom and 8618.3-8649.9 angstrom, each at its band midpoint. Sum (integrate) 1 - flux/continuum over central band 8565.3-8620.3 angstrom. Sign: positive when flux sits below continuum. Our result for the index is 2.9 angstrom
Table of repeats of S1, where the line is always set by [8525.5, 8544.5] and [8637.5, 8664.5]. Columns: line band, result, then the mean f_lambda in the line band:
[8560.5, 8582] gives -1.8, 52.1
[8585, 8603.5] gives 1.6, 43.9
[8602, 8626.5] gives -0.4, 49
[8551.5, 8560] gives -0.5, 50.5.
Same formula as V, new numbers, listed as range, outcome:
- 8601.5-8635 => 46.93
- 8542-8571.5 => 42.67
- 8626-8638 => 48.43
